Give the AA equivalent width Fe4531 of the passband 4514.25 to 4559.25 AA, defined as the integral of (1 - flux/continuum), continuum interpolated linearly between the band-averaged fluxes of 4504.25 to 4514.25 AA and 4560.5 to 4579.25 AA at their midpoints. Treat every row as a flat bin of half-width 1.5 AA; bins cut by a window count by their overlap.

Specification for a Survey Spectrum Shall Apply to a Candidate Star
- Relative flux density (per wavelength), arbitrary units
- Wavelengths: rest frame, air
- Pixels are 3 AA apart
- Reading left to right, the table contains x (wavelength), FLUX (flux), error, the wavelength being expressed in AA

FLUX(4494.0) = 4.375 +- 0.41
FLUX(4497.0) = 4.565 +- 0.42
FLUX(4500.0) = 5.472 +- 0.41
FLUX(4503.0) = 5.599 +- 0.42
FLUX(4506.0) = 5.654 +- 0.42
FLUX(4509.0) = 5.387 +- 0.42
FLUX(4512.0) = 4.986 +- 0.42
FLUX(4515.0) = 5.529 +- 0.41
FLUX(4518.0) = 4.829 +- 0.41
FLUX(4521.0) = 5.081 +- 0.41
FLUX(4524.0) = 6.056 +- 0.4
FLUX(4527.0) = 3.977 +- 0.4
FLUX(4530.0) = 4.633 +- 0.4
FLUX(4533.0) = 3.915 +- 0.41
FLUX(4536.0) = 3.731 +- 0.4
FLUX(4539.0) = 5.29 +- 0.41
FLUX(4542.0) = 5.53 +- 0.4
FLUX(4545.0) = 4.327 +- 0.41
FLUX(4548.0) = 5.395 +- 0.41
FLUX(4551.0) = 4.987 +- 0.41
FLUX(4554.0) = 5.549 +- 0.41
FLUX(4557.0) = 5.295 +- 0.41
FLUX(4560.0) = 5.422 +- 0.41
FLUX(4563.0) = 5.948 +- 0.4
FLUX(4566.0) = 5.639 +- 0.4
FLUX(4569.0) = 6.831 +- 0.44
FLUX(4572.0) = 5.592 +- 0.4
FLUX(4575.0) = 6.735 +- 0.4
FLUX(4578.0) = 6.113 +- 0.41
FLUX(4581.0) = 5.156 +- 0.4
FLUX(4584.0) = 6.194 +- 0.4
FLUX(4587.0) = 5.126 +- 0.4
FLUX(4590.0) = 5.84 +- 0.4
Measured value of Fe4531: 5.98 AA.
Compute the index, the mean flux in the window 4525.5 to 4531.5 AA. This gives 4.3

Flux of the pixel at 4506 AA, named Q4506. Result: 5.654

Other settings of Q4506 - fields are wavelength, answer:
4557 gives 5.295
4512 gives 4.986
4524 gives 6.056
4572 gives 5.592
